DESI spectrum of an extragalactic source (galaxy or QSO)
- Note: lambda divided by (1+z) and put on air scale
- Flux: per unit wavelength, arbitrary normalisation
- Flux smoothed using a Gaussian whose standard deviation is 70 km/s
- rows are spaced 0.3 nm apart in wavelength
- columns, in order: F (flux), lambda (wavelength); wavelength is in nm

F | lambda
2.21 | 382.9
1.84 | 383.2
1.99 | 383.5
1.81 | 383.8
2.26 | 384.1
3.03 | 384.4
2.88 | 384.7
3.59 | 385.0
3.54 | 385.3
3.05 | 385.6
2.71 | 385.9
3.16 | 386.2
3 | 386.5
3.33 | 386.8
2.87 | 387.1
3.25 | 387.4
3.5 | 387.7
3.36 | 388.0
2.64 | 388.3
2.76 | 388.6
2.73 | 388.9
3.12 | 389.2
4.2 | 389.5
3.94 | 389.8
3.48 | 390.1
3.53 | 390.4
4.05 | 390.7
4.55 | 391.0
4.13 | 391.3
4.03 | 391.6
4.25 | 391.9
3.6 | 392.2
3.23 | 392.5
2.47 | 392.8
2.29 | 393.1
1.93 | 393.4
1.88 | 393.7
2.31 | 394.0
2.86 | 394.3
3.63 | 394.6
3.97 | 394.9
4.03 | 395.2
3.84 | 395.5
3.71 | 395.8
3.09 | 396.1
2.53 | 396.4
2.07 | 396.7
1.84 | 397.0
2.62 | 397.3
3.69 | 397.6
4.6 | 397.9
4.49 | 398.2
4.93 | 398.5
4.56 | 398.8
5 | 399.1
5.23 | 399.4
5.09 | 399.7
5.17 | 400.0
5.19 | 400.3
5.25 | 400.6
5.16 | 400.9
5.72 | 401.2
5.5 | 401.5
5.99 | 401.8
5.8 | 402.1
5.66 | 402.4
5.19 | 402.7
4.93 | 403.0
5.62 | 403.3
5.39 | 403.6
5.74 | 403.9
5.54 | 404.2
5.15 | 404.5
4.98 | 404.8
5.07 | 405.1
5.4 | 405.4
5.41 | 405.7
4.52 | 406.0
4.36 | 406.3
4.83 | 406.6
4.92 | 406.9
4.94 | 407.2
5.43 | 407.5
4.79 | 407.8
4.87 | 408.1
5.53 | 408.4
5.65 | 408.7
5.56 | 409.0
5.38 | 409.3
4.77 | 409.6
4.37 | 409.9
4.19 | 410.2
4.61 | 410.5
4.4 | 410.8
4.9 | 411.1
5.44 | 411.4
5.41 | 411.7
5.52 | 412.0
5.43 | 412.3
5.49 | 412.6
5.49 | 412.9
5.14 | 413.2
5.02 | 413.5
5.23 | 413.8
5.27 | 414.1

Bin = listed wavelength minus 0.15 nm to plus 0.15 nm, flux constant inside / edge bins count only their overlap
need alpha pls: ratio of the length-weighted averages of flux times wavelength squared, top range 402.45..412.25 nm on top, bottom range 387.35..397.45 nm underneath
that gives 1.71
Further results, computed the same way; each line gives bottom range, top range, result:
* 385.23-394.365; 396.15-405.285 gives 1.57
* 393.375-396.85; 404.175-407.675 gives 1.75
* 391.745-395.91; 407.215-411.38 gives 1.71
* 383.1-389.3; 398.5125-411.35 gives 1.96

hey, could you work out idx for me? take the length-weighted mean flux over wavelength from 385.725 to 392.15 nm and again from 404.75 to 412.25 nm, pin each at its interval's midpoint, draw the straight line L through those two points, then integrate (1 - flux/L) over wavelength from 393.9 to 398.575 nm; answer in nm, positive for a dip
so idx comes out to 0.77 nm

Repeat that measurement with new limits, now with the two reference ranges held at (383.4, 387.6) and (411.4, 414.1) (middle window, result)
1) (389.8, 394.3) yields 0.25 nm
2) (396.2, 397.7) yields 0.54 nm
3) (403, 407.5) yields -0.45 nm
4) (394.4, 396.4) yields 0.10 nm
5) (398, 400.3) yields -0.45 nm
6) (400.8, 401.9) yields -0.32 nm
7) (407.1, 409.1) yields -0.13 nm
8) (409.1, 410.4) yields 0.09 nm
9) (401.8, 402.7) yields -0.26 nm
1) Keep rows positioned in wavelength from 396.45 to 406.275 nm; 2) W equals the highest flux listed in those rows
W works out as 5.99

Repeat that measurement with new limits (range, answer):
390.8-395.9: 4.55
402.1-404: 5.8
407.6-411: 5.65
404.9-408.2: 5.43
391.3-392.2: 4.25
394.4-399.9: 5.23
